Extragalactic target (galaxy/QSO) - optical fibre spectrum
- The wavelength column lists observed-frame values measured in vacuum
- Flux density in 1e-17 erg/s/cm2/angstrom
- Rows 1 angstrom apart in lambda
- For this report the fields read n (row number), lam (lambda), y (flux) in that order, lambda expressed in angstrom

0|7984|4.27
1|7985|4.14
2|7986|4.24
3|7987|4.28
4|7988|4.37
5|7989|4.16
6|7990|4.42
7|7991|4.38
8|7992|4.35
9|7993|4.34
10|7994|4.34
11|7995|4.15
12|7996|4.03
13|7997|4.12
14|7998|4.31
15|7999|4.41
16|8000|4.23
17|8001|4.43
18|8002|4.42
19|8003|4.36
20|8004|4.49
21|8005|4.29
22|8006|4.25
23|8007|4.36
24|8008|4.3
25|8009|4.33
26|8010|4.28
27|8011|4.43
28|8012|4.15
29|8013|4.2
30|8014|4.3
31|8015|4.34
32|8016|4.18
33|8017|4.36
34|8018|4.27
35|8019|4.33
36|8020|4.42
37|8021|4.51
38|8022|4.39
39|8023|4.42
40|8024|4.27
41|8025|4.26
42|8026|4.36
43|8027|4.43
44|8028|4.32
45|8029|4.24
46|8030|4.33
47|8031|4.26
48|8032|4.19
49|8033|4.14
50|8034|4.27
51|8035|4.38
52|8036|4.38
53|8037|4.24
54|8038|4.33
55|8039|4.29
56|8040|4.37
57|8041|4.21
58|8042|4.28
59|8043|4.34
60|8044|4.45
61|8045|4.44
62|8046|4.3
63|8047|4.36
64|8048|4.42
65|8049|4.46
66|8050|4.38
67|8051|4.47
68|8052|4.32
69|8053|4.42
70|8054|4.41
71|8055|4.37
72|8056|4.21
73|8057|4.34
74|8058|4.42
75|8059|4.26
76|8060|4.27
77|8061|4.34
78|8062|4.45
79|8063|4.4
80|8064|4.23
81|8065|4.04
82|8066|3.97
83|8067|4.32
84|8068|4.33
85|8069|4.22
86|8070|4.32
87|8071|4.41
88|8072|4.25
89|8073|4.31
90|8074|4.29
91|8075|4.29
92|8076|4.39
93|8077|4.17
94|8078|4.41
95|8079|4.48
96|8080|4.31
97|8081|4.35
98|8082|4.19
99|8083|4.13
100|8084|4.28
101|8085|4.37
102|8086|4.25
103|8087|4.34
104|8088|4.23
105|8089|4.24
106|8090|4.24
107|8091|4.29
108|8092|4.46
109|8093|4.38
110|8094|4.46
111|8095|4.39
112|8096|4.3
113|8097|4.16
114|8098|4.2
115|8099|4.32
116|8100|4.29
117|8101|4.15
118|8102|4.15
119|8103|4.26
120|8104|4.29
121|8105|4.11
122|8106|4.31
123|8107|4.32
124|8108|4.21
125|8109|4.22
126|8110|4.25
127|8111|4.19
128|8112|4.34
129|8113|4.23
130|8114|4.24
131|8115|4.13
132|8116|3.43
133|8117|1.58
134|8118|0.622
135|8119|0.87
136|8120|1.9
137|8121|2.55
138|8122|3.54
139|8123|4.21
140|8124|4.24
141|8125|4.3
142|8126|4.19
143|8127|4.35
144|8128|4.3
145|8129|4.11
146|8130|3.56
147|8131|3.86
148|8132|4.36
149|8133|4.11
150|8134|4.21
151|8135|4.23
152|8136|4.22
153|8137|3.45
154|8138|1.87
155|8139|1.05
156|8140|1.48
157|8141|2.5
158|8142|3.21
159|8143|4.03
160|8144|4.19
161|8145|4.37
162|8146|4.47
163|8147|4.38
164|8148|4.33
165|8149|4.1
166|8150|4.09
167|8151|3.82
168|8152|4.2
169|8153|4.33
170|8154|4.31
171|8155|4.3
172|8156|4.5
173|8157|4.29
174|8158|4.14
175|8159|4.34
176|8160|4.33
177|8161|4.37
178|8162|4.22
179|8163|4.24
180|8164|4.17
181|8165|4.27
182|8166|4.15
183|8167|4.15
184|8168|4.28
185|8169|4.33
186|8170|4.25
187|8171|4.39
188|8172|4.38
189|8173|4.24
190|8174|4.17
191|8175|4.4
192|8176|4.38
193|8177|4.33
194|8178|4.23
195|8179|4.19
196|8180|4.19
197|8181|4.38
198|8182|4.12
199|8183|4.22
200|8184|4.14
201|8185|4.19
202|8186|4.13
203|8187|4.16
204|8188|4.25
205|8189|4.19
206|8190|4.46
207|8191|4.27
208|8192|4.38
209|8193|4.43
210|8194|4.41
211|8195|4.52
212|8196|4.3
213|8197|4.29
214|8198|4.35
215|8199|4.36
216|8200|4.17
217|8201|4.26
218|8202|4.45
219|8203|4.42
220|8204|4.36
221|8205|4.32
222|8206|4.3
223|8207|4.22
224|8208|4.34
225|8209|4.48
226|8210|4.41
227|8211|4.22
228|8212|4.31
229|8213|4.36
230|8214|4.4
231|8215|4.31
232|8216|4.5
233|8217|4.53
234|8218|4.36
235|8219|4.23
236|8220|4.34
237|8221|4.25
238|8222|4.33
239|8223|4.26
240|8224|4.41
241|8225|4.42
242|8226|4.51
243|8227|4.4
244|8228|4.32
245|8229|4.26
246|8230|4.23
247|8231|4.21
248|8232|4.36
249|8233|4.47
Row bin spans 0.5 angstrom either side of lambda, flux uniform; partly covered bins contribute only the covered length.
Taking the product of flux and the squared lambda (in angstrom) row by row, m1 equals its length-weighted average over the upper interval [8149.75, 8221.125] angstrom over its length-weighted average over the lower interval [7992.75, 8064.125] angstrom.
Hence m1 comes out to 1.0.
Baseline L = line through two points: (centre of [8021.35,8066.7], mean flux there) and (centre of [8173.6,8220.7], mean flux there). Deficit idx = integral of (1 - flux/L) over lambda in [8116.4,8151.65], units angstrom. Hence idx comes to 7.1 angstrom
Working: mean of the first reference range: 4.32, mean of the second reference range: 4.31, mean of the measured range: 3.45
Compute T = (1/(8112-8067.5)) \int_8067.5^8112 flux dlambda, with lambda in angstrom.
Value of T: 4.28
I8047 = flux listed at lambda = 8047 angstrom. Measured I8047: 4.36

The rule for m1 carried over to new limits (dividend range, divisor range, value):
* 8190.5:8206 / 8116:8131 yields 1.39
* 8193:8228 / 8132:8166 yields 1.14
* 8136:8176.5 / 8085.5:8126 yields 1.03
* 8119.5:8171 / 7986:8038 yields 0.94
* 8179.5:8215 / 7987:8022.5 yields 1.05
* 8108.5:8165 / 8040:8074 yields 0.88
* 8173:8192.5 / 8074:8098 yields 1.01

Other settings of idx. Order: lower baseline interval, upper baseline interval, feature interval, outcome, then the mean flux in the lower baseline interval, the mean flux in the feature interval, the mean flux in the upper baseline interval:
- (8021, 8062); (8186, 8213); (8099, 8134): 4.53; 4.34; 3.77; 4.33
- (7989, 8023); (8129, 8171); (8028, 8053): -0.61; 4.32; 4.33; 3.94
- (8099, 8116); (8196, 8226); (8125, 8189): 3.48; 4.21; 4.04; 4.35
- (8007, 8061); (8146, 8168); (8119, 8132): 1.81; 4.33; 3.67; 4.25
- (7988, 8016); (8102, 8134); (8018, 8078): -3.66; 4.3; 4.32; 3.73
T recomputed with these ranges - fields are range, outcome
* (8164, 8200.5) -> 4.28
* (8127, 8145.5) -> 3.53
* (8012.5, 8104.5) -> 4.31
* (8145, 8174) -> 4.26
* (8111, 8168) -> 3.75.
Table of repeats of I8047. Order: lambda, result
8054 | 4.41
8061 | 4.34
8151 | 3.82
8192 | 4.38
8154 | 4.31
